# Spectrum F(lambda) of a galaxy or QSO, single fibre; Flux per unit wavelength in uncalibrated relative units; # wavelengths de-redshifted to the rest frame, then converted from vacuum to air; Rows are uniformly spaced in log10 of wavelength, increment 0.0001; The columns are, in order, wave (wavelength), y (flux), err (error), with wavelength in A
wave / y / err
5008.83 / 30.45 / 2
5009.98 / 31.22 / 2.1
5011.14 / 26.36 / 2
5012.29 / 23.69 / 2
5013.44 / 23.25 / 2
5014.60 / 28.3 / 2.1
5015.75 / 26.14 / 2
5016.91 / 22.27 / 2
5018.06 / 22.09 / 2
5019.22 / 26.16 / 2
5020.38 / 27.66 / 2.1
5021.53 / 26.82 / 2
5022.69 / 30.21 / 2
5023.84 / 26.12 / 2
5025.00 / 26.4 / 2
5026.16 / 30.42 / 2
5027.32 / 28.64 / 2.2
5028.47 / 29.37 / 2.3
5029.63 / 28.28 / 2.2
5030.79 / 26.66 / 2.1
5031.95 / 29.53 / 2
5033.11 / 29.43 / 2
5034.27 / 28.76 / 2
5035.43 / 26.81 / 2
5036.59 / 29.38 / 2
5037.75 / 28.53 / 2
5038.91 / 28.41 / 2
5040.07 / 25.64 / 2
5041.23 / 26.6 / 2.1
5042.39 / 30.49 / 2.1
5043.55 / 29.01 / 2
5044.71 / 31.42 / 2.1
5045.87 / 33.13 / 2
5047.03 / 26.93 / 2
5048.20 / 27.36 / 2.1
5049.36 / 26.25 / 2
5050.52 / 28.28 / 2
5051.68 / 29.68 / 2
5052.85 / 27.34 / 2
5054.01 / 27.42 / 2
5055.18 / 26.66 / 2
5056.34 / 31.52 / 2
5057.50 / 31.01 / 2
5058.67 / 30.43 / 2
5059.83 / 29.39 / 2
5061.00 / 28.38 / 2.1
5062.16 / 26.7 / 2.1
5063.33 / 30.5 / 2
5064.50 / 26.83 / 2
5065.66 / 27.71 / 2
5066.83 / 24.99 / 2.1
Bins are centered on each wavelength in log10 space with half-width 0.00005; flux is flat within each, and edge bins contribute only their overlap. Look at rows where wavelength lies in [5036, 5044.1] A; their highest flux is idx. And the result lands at 30.49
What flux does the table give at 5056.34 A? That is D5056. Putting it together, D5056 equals 31.52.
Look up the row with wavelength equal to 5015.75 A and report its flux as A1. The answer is 26.14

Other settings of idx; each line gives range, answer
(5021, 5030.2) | 30.42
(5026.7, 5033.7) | 29.53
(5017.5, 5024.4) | 30.21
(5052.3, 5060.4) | 31.52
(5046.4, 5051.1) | 28.28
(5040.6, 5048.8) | 33.13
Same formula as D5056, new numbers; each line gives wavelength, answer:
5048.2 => 27.36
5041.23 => 26.6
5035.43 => 26.81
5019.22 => 26.16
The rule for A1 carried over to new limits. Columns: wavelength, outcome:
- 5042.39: 30.49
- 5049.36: 26.25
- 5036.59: 29.38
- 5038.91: 28.41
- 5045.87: 33.13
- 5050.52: 28.28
